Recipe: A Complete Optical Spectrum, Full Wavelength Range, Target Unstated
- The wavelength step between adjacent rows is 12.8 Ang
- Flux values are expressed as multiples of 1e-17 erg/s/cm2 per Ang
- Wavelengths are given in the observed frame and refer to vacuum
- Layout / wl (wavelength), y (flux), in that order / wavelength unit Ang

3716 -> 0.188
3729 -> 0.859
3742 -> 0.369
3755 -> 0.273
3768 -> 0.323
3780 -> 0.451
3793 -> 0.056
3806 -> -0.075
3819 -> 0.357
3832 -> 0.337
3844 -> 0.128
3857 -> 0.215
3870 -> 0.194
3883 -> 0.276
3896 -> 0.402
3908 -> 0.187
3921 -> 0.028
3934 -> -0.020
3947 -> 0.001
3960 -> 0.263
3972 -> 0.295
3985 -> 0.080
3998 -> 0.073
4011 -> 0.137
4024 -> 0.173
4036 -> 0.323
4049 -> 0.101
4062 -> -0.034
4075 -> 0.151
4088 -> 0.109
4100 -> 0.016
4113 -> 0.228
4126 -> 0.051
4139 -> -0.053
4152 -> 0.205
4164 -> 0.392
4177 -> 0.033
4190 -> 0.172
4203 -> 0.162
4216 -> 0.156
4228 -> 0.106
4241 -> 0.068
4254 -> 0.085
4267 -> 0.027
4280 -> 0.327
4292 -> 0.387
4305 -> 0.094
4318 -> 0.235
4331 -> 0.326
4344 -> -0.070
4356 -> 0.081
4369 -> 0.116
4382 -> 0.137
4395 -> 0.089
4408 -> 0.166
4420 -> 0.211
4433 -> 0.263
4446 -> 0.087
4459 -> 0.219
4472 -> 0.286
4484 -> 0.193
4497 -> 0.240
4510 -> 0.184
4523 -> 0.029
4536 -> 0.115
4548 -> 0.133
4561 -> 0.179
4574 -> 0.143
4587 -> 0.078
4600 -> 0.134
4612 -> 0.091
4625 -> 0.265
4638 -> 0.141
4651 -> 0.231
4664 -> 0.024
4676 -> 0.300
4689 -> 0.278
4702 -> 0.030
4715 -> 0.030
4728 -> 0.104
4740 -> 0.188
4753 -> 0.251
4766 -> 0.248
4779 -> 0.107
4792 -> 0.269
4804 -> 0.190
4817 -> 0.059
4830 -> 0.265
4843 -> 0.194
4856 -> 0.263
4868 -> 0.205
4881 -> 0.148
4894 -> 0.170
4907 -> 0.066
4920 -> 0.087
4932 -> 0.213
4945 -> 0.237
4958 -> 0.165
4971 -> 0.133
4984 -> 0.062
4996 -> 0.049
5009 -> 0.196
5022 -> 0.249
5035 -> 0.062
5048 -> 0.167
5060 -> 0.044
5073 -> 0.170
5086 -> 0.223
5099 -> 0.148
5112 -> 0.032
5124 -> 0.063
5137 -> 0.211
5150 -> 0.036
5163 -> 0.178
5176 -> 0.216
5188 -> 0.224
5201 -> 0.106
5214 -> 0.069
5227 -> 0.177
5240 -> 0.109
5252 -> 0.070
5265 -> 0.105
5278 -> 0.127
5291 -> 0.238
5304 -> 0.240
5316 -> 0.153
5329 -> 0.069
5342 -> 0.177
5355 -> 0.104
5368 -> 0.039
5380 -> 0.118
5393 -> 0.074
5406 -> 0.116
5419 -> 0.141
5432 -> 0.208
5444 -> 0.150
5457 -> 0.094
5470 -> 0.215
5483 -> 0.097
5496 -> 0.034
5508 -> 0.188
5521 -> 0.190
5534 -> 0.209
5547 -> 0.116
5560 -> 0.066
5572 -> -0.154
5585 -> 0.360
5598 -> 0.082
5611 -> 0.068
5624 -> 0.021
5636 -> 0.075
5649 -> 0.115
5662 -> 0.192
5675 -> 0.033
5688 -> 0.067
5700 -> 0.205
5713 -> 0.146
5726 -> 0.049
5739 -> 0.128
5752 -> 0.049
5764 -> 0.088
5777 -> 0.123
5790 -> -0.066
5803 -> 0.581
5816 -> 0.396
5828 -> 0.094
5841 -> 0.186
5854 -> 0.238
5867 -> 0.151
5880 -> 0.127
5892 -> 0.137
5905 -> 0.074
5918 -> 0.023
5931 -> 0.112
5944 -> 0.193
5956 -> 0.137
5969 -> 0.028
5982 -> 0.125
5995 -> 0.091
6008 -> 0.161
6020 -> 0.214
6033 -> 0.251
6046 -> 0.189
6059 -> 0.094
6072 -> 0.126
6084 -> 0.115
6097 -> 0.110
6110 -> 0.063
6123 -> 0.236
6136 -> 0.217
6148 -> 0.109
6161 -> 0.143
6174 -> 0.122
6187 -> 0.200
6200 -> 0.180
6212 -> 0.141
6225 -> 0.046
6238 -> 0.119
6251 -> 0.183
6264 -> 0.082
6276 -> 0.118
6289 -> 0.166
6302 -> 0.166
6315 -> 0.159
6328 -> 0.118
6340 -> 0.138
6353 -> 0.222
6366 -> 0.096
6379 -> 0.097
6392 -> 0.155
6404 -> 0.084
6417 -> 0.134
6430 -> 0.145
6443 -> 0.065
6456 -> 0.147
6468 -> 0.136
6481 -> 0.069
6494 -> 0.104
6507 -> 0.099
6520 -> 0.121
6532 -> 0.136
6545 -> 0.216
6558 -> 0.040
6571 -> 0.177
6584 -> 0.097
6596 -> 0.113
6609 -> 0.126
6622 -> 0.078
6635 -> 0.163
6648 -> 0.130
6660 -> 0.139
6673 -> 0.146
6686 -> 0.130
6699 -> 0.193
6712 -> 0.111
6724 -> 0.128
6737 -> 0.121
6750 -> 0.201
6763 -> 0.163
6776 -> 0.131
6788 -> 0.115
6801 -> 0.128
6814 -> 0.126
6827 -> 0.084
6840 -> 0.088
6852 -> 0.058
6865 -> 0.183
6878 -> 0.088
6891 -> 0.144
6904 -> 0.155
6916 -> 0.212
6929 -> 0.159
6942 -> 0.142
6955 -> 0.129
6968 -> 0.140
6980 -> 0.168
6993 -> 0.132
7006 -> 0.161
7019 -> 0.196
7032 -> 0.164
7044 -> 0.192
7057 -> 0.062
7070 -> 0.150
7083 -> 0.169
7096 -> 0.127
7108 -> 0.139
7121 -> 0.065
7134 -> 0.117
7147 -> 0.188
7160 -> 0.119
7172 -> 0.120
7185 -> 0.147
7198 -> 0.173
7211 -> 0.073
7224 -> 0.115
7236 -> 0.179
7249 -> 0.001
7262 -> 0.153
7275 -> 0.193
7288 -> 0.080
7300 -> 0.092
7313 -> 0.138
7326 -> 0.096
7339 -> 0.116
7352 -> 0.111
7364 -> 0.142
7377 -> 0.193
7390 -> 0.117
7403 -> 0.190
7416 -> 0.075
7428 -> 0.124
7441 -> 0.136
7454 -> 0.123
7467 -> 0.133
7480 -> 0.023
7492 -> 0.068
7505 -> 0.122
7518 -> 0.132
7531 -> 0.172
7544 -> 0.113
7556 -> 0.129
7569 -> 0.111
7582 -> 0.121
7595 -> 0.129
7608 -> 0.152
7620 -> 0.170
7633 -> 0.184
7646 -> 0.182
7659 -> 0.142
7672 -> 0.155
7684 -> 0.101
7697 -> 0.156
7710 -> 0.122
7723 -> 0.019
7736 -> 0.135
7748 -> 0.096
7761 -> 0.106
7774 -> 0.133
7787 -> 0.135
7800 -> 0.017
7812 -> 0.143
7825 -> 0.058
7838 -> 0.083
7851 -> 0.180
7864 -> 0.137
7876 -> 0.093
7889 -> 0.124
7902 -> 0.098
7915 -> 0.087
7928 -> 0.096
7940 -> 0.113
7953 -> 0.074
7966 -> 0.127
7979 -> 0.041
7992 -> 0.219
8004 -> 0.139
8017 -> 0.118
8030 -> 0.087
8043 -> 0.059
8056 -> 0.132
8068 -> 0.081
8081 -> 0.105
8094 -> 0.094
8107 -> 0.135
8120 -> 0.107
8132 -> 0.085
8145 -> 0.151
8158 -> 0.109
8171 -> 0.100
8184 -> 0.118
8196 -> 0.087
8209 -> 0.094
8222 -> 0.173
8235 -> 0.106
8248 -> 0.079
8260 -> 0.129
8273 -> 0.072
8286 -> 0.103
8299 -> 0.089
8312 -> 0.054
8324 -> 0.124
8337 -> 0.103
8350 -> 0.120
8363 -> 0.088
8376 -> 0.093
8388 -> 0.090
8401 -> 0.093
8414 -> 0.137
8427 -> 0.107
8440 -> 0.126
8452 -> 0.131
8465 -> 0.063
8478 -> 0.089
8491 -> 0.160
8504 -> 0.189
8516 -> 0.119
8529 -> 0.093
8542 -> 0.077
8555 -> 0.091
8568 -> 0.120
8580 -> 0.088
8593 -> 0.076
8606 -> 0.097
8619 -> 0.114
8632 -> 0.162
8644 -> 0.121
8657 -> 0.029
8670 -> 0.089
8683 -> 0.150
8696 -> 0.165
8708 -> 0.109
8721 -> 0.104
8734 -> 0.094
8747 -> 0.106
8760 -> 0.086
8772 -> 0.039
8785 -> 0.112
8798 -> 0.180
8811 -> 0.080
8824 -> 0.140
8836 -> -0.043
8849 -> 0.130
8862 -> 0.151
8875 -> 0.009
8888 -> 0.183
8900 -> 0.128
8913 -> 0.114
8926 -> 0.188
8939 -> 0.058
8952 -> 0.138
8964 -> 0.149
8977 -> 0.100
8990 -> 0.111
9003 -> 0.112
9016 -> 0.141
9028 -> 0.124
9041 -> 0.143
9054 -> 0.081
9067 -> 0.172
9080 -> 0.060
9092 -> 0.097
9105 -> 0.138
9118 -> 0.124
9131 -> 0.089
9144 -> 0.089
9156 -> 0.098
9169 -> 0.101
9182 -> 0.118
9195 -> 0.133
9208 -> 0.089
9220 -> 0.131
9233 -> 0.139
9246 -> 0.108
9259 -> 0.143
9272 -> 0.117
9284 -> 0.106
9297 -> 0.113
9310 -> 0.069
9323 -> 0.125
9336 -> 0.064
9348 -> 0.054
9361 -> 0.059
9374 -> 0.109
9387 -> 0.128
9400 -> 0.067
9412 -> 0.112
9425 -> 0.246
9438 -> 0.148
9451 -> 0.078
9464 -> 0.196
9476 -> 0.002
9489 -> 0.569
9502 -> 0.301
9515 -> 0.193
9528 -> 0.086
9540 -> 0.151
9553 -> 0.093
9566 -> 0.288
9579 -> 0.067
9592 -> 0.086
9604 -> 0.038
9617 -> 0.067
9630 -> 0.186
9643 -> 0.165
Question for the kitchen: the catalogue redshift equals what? 1.55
